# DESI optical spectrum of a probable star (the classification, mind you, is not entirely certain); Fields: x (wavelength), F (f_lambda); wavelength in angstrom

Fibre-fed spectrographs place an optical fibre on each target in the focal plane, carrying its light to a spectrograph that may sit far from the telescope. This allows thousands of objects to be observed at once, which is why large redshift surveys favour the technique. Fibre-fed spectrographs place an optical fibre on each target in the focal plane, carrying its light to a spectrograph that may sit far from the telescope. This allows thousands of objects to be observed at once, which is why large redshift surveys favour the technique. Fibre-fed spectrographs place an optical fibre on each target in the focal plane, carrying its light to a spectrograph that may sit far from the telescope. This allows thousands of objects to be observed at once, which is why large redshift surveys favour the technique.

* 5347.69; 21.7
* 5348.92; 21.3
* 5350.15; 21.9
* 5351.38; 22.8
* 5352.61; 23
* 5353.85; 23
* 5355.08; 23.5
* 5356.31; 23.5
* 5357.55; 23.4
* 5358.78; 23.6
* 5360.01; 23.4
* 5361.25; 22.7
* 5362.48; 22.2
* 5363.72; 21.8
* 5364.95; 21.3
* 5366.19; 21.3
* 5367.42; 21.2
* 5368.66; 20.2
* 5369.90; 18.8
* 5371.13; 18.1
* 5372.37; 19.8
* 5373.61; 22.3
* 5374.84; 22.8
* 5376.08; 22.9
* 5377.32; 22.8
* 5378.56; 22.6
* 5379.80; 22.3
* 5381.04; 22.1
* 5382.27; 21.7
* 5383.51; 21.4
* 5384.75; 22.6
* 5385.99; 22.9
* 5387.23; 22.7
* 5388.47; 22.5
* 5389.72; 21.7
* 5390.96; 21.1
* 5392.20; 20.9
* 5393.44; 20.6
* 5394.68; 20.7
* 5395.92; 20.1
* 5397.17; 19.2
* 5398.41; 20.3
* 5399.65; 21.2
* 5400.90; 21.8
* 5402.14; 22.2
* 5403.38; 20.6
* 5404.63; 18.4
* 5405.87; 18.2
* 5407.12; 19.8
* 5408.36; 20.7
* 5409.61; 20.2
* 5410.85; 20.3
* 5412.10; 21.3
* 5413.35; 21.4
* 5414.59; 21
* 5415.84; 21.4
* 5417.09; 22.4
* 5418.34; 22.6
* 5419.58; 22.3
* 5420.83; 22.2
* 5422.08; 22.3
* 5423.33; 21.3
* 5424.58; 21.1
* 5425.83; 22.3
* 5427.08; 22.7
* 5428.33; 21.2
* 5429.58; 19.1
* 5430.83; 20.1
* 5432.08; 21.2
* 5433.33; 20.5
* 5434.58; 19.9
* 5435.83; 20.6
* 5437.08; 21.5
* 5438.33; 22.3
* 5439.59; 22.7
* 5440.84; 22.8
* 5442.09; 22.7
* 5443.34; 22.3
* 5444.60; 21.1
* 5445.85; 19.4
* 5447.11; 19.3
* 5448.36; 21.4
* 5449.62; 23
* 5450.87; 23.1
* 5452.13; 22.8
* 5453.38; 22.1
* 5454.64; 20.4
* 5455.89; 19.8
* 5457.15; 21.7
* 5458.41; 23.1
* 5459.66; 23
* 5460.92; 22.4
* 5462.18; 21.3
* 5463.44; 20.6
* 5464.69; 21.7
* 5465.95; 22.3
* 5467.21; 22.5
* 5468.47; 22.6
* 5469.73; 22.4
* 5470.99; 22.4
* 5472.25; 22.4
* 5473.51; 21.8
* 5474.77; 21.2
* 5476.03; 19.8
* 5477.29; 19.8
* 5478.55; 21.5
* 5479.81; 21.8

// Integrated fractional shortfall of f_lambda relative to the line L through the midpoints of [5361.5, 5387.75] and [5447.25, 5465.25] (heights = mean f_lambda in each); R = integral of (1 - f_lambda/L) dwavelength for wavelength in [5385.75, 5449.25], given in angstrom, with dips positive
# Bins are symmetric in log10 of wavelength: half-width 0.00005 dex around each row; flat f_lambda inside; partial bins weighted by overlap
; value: 1.7 angstrom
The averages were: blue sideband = 21.6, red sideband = 21.8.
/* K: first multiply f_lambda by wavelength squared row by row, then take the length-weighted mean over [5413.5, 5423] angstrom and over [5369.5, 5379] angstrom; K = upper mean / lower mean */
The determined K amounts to 1.05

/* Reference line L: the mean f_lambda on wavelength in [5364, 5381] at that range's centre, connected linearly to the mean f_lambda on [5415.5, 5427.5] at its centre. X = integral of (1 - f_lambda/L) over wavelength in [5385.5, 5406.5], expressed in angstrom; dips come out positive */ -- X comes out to 0.8 angstrom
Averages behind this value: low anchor 21.3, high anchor 22.1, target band 20.9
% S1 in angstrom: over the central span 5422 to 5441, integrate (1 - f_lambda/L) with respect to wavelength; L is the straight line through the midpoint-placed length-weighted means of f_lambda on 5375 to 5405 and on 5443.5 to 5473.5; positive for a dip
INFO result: 0.3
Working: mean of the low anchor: 21.5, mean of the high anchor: 21.8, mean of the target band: 21.3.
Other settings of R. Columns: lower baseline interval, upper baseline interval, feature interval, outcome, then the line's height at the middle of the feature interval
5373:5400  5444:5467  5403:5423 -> 0.7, 21.7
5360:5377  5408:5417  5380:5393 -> -0.5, 21.2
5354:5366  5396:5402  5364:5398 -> 0.5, 21.7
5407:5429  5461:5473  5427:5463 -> 0.5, 21.8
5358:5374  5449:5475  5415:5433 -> 0.2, 21.7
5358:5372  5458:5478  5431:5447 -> 0.3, 21.7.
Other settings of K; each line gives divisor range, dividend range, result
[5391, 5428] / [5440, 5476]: 1.06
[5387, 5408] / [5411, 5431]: 1.05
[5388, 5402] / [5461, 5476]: 1.07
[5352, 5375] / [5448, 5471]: 1.04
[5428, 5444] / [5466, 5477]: 1.04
